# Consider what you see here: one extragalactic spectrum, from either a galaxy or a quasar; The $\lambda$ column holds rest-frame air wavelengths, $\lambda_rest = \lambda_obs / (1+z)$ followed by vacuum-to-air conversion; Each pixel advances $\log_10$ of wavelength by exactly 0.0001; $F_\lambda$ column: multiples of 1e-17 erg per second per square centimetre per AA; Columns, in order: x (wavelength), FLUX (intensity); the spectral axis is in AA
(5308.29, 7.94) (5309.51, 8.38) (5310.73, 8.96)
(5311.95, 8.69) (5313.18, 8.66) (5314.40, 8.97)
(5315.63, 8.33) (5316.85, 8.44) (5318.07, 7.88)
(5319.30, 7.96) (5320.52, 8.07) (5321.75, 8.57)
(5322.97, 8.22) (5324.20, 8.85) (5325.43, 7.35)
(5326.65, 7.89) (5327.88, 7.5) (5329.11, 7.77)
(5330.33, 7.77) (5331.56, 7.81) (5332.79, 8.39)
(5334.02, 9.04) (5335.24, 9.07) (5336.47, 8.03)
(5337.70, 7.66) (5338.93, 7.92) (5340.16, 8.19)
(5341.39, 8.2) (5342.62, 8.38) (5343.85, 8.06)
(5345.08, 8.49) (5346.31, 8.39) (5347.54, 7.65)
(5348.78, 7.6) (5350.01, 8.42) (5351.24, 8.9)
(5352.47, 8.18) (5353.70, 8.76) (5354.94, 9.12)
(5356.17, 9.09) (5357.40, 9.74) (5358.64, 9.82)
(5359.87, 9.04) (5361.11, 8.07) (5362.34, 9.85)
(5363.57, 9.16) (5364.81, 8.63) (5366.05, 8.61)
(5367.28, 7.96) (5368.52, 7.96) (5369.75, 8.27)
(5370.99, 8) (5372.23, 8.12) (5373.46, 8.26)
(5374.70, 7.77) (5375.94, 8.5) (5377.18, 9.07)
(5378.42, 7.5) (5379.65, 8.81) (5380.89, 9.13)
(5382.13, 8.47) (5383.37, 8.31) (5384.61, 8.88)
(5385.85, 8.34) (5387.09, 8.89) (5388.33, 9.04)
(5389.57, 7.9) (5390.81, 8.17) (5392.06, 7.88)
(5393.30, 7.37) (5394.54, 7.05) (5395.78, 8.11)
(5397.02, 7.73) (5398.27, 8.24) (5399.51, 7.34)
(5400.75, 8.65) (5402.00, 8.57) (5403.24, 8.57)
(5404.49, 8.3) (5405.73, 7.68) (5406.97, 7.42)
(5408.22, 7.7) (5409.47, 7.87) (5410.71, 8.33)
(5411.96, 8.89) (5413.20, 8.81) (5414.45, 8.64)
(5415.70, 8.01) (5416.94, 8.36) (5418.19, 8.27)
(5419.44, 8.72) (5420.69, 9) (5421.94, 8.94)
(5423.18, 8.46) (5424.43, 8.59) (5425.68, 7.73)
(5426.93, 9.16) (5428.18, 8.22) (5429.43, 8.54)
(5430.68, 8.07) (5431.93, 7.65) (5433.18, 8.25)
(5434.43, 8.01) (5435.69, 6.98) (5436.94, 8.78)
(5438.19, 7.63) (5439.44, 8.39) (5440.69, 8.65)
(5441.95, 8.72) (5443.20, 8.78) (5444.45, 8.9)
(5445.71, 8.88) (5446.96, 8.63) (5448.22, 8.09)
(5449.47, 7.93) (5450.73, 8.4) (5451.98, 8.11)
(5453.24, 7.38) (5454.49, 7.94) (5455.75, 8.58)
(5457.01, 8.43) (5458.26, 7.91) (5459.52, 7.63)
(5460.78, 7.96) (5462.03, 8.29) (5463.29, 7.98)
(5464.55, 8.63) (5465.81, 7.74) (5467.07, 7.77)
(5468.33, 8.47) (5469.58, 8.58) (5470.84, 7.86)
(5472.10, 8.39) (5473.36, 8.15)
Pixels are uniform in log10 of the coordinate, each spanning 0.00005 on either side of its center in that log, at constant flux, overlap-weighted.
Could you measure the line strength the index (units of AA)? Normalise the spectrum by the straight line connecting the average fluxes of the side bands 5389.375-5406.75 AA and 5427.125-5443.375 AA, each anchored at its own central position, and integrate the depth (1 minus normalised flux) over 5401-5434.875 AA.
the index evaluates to -1.0 AA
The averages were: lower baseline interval 7.96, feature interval 8.33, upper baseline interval 8.21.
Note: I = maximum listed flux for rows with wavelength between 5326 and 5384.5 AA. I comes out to 9.85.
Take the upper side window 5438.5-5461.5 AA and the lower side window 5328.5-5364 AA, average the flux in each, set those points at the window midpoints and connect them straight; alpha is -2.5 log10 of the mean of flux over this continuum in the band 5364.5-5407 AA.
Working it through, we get 0.03 mag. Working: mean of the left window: 8.5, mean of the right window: 8.29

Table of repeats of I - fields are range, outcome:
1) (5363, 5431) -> 9.16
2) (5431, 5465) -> 8.9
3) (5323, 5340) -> 9.07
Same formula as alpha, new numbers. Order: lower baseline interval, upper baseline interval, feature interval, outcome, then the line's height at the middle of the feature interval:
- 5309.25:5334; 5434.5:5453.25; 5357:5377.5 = -0.05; 8.26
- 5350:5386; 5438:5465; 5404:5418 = 0.03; 8.45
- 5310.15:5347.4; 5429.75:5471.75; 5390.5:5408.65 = 0.04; 8.21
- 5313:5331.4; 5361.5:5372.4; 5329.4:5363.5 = -0.02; 8.34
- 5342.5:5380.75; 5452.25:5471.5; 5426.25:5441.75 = 0.00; 8.2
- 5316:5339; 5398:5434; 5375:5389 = -0.05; 8.24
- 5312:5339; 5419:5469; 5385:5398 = 0.02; 8.24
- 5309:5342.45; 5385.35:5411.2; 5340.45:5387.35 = -0.05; 8.14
